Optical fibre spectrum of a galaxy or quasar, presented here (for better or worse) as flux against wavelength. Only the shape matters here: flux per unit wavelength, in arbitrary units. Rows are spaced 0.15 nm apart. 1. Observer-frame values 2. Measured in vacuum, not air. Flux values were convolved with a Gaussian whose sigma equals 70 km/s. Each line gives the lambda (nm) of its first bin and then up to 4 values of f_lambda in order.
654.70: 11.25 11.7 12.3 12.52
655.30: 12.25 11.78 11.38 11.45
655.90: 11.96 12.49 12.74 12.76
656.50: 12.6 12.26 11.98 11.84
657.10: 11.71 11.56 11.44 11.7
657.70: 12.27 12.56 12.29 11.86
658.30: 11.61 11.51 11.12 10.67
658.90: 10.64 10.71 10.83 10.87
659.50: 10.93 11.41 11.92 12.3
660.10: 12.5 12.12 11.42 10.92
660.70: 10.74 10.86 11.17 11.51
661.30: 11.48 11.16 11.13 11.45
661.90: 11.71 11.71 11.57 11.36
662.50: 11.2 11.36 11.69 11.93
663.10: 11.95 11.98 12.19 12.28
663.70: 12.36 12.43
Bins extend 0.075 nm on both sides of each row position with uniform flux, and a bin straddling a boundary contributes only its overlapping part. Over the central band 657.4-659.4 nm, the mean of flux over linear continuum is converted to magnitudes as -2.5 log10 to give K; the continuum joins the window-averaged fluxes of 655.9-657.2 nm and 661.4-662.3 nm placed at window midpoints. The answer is 0.05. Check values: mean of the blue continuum 12.3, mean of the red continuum 11.5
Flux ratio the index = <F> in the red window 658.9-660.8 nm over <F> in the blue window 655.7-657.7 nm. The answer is 0.94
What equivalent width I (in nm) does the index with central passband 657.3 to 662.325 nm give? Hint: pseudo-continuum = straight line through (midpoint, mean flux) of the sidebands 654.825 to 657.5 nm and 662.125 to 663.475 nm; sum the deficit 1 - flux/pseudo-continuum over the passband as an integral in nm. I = 0.17 nm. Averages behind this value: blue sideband 12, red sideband 11.7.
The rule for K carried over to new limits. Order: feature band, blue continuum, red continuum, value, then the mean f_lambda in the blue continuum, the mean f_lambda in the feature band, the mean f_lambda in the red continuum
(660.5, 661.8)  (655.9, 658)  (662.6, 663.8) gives 0.08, 12.1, 11.2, 12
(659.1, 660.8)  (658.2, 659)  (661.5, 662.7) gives -0.02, 11.1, 11.4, 11.4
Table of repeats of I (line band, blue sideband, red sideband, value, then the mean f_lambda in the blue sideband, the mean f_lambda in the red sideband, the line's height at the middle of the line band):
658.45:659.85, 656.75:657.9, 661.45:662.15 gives 0.081 nm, 11.9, 11.5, 11.7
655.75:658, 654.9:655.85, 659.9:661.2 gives -0.058 nm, 11.9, 11.5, 11.8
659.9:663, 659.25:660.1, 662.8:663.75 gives 0.087 nm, 11.6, 12.1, 11.8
